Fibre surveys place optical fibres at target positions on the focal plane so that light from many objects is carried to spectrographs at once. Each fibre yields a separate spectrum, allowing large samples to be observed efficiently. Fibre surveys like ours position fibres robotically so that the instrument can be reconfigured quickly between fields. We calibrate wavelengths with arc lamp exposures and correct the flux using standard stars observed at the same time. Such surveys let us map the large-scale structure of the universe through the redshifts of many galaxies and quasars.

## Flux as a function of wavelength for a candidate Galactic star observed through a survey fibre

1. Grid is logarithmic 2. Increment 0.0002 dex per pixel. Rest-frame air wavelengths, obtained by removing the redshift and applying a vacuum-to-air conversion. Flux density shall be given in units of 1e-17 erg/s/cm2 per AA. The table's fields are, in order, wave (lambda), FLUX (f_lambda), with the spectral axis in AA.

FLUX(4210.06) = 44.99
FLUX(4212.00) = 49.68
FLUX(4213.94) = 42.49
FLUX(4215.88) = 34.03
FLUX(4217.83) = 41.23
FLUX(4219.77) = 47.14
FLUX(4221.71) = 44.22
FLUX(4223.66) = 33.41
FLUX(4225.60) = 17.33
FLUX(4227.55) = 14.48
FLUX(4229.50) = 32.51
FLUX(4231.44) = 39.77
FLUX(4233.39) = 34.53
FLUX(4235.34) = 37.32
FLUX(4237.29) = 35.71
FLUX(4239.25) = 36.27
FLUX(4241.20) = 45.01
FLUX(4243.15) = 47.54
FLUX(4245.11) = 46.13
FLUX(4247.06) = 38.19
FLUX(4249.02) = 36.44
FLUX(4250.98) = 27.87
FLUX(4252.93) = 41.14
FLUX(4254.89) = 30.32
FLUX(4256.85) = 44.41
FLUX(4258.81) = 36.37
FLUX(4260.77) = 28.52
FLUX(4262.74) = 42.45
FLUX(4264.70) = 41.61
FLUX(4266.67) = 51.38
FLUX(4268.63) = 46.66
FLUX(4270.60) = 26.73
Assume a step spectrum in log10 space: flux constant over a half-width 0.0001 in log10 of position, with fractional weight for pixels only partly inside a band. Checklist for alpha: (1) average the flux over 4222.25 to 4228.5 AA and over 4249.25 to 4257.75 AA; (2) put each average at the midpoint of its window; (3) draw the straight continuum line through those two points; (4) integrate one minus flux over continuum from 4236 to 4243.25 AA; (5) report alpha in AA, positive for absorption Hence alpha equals -2.5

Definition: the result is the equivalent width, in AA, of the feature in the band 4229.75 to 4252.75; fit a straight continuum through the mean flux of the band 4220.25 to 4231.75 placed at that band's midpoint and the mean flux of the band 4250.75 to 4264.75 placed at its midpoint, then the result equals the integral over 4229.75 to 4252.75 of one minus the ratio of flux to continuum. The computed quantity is -3.5 AA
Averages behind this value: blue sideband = 30.5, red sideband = 36.7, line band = 38.5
